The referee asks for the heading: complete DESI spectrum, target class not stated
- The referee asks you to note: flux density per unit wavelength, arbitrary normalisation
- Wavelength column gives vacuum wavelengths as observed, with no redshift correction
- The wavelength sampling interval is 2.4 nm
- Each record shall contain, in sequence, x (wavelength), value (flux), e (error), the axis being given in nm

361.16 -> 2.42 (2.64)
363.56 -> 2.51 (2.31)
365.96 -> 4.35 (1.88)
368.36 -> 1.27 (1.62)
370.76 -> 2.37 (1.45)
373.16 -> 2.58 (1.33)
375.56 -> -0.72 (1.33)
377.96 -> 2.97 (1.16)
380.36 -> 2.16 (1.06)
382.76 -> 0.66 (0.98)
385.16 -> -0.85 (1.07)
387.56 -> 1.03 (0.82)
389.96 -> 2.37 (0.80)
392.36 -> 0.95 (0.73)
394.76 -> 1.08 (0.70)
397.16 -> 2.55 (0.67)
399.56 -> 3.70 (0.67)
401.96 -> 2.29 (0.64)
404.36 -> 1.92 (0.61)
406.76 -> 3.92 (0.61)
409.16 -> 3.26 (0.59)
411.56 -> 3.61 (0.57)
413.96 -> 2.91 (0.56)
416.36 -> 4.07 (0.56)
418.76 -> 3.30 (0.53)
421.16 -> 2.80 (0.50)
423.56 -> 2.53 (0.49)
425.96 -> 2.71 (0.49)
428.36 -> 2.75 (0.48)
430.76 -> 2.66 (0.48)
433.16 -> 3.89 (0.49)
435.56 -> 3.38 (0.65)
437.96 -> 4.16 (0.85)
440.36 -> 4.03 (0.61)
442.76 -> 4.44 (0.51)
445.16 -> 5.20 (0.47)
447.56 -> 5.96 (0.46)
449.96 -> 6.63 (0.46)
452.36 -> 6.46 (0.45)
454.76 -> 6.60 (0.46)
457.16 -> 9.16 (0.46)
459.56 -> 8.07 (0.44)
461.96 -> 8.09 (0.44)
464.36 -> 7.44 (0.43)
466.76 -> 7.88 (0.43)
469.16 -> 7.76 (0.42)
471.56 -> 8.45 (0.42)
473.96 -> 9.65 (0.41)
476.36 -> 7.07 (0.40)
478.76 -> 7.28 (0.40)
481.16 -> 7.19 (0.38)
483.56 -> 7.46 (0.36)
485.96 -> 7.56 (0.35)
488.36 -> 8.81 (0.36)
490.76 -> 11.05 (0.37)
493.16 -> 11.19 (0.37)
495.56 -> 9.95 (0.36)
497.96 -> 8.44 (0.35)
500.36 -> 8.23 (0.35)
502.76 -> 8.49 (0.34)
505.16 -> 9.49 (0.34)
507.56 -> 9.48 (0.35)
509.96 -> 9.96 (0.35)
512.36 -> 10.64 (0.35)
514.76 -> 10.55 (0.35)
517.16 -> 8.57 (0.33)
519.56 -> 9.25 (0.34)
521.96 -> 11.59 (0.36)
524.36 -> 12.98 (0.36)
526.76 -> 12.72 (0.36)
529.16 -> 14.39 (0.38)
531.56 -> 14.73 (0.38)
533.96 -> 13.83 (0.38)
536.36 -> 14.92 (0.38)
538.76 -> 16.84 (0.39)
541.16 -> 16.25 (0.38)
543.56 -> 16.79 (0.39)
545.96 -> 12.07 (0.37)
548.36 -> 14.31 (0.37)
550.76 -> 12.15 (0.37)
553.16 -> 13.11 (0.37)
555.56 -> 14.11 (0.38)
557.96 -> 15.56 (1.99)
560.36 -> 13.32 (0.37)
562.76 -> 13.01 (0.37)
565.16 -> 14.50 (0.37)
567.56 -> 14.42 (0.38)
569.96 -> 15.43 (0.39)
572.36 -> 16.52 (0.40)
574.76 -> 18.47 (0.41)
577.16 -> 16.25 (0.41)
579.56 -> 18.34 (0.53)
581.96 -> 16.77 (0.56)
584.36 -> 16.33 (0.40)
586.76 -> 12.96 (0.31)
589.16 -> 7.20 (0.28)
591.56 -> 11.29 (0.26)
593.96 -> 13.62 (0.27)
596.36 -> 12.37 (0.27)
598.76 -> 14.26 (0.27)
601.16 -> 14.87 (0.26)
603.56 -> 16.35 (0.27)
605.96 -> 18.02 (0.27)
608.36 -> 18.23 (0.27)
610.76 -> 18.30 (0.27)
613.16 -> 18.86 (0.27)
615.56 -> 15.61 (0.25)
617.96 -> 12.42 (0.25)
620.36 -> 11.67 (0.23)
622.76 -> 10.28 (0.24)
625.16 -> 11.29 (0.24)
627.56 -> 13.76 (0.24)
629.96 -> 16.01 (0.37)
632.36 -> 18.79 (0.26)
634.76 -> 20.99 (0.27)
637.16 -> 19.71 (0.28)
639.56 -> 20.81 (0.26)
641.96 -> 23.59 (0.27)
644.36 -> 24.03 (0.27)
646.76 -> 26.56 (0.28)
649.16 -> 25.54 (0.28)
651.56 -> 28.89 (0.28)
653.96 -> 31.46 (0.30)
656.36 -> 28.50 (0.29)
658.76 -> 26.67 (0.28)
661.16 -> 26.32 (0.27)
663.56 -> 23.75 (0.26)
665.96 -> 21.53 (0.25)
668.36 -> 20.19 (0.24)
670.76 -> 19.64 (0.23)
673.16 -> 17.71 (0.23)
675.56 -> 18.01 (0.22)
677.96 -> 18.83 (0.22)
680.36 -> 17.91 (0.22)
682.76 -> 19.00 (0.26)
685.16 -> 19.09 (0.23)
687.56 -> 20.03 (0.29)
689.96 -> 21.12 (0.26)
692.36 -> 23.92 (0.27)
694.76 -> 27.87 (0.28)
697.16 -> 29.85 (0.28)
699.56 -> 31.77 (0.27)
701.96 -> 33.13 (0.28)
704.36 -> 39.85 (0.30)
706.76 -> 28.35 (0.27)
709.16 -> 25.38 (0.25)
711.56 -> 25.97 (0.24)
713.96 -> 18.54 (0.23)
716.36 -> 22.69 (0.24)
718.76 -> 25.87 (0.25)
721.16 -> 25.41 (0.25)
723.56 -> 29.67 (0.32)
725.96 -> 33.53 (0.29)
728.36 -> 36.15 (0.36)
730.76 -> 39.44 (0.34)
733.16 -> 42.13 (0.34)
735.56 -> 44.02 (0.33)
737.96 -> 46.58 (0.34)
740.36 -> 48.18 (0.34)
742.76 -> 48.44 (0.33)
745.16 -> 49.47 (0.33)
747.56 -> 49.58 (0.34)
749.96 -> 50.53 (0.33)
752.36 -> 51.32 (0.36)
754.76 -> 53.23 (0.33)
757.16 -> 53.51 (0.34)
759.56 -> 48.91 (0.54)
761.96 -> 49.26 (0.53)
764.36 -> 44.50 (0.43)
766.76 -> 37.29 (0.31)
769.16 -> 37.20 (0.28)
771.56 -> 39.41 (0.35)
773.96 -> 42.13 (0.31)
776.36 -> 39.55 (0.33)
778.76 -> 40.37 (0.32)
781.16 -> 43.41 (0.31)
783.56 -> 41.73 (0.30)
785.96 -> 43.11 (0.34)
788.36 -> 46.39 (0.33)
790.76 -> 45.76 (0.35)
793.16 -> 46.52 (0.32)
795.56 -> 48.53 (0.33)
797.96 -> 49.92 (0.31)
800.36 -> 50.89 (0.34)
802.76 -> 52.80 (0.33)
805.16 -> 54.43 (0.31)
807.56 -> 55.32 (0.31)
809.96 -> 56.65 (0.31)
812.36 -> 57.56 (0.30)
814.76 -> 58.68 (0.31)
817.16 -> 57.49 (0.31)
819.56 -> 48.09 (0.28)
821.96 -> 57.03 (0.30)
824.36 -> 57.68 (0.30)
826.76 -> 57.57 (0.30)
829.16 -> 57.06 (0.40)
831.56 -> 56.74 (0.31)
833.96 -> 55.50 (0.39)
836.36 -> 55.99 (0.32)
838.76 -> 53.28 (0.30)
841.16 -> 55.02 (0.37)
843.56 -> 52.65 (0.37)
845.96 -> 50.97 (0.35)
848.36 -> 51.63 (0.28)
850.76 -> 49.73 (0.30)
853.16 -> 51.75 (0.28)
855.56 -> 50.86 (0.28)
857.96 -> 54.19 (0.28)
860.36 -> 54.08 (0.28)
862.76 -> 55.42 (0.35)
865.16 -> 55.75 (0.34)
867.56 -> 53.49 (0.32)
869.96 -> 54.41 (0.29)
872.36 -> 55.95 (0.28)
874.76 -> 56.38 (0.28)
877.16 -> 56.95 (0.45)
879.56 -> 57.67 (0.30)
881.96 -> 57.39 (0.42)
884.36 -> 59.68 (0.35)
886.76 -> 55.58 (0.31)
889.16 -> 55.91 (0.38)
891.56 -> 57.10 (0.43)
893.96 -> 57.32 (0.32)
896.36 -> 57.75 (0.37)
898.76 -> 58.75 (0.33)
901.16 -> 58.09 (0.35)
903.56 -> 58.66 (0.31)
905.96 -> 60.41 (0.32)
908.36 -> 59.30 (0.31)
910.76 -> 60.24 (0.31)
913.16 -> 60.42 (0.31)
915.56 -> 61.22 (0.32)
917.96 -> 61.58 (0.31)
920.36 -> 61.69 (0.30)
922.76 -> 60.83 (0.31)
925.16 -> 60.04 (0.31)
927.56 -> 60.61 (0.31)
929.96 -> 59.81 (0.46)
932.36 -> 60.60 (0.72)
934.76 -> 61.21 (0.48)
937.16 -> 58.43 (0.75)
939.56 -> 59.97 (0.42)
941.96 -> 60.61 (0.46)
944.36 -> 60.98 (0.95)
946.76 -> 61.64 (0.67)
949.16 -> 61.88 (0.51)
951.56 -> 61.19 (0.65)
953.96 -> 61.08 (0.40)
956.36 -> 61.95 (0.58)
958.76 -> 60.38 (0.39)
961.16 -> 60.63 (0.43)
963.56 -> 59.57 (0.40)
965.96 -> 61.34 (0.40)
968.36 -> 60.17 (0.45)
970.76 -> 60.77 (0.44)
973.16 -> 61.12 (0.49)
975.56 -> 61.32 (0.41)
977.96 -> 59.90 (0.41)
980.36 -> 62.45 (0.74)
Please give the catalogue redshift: 0.000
